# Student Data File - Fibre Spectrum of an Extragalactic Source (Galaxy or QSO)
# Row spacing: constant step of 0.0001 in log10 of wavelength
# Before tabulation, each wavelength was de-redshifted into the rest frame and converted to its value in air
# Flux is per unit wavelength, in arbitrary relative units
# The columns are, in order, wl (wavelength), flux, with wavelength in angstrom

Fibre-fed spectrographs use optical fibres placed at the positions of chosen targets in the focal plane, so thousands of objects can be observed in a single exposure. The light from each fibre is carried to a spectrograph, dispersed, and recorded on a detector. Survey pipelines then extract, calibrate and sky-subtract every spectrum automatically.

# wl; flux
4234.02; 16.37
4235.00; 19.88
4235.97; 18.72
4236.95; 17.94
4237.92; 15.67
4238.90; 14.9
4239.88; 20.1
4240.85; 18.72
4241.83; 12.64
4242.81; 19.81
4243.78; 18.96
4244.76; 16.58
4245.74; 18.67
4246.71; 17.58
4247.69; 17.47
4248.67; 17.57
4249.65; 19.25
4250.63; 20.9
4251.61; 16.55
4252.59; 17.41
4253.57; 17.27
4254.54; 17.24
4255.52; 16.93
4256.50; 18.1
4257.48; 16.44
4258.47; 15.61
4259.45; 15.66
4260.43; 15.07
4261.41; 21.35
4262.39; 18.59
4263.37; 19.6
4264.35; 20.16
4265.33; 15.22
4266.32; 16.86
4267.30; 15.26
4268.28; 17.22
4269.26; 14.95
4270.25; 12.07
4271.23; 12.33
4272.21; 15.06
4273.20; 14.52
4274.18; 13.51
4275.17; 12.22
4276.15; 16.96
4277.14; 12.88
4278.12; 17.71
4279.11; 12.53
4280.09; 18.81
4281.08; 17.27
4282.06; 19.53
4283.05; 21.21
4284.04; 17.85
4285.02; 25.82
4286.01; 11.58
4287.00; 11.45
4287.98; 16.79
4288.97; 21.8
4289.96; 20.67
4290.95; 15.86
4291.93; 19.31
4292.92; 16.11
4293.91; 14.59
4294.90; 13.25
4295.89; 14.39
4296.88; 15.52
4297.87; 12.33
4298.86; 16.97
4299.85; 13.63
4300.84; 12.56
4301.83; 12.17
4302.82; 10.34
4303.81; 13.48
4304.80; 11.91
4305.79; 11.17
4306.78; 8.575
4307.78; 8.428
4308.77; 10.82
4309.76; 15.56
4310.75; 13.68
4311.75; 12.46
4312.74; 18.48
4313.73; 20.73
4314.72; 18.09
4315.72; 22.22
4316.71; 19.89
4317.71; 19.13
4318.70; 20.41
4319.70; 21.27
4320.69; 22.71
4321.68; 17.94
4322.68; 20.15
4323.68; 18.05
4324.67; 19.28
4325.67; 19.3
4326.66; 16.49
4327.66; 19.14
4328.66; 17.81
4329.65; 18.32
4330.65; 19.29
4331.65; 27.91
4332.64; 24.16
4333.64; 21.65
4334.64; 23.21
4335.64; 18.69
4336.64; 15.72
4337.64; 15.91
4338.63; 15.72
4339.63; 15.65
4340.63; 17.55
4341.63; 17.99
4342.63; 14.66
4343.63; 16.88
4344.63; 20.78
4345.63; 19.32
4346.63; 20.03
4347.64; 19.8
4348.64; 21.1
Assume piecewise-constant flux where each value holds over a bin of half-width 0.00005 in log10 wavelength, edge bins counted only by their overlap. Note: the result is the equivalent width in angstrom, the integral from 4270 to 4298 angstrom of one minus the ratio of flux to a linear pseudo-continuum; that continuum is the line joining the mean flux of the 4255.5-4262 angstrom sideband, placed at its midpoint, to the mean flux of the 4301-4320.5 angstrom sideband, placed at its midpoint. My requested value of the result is 0.2 angstrom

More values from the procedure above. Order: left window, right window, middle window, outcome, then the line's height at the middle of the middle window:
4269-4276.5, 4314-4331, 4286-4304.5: 1.5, 16.4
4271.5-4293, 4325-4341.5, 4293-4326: 4.3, 18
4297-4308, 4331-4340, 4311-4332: -3.5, 16.6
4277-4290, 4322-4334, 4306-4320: 2.2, 19.2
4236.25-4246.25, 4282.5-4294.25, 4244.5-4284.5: 1.9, 17.6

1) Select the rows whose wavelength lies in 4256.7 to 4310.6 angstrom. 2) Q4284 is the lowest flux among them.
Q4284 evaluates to 8.428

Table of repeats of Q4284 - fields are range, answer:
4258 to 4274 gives 12.07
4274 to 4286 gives 12.22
